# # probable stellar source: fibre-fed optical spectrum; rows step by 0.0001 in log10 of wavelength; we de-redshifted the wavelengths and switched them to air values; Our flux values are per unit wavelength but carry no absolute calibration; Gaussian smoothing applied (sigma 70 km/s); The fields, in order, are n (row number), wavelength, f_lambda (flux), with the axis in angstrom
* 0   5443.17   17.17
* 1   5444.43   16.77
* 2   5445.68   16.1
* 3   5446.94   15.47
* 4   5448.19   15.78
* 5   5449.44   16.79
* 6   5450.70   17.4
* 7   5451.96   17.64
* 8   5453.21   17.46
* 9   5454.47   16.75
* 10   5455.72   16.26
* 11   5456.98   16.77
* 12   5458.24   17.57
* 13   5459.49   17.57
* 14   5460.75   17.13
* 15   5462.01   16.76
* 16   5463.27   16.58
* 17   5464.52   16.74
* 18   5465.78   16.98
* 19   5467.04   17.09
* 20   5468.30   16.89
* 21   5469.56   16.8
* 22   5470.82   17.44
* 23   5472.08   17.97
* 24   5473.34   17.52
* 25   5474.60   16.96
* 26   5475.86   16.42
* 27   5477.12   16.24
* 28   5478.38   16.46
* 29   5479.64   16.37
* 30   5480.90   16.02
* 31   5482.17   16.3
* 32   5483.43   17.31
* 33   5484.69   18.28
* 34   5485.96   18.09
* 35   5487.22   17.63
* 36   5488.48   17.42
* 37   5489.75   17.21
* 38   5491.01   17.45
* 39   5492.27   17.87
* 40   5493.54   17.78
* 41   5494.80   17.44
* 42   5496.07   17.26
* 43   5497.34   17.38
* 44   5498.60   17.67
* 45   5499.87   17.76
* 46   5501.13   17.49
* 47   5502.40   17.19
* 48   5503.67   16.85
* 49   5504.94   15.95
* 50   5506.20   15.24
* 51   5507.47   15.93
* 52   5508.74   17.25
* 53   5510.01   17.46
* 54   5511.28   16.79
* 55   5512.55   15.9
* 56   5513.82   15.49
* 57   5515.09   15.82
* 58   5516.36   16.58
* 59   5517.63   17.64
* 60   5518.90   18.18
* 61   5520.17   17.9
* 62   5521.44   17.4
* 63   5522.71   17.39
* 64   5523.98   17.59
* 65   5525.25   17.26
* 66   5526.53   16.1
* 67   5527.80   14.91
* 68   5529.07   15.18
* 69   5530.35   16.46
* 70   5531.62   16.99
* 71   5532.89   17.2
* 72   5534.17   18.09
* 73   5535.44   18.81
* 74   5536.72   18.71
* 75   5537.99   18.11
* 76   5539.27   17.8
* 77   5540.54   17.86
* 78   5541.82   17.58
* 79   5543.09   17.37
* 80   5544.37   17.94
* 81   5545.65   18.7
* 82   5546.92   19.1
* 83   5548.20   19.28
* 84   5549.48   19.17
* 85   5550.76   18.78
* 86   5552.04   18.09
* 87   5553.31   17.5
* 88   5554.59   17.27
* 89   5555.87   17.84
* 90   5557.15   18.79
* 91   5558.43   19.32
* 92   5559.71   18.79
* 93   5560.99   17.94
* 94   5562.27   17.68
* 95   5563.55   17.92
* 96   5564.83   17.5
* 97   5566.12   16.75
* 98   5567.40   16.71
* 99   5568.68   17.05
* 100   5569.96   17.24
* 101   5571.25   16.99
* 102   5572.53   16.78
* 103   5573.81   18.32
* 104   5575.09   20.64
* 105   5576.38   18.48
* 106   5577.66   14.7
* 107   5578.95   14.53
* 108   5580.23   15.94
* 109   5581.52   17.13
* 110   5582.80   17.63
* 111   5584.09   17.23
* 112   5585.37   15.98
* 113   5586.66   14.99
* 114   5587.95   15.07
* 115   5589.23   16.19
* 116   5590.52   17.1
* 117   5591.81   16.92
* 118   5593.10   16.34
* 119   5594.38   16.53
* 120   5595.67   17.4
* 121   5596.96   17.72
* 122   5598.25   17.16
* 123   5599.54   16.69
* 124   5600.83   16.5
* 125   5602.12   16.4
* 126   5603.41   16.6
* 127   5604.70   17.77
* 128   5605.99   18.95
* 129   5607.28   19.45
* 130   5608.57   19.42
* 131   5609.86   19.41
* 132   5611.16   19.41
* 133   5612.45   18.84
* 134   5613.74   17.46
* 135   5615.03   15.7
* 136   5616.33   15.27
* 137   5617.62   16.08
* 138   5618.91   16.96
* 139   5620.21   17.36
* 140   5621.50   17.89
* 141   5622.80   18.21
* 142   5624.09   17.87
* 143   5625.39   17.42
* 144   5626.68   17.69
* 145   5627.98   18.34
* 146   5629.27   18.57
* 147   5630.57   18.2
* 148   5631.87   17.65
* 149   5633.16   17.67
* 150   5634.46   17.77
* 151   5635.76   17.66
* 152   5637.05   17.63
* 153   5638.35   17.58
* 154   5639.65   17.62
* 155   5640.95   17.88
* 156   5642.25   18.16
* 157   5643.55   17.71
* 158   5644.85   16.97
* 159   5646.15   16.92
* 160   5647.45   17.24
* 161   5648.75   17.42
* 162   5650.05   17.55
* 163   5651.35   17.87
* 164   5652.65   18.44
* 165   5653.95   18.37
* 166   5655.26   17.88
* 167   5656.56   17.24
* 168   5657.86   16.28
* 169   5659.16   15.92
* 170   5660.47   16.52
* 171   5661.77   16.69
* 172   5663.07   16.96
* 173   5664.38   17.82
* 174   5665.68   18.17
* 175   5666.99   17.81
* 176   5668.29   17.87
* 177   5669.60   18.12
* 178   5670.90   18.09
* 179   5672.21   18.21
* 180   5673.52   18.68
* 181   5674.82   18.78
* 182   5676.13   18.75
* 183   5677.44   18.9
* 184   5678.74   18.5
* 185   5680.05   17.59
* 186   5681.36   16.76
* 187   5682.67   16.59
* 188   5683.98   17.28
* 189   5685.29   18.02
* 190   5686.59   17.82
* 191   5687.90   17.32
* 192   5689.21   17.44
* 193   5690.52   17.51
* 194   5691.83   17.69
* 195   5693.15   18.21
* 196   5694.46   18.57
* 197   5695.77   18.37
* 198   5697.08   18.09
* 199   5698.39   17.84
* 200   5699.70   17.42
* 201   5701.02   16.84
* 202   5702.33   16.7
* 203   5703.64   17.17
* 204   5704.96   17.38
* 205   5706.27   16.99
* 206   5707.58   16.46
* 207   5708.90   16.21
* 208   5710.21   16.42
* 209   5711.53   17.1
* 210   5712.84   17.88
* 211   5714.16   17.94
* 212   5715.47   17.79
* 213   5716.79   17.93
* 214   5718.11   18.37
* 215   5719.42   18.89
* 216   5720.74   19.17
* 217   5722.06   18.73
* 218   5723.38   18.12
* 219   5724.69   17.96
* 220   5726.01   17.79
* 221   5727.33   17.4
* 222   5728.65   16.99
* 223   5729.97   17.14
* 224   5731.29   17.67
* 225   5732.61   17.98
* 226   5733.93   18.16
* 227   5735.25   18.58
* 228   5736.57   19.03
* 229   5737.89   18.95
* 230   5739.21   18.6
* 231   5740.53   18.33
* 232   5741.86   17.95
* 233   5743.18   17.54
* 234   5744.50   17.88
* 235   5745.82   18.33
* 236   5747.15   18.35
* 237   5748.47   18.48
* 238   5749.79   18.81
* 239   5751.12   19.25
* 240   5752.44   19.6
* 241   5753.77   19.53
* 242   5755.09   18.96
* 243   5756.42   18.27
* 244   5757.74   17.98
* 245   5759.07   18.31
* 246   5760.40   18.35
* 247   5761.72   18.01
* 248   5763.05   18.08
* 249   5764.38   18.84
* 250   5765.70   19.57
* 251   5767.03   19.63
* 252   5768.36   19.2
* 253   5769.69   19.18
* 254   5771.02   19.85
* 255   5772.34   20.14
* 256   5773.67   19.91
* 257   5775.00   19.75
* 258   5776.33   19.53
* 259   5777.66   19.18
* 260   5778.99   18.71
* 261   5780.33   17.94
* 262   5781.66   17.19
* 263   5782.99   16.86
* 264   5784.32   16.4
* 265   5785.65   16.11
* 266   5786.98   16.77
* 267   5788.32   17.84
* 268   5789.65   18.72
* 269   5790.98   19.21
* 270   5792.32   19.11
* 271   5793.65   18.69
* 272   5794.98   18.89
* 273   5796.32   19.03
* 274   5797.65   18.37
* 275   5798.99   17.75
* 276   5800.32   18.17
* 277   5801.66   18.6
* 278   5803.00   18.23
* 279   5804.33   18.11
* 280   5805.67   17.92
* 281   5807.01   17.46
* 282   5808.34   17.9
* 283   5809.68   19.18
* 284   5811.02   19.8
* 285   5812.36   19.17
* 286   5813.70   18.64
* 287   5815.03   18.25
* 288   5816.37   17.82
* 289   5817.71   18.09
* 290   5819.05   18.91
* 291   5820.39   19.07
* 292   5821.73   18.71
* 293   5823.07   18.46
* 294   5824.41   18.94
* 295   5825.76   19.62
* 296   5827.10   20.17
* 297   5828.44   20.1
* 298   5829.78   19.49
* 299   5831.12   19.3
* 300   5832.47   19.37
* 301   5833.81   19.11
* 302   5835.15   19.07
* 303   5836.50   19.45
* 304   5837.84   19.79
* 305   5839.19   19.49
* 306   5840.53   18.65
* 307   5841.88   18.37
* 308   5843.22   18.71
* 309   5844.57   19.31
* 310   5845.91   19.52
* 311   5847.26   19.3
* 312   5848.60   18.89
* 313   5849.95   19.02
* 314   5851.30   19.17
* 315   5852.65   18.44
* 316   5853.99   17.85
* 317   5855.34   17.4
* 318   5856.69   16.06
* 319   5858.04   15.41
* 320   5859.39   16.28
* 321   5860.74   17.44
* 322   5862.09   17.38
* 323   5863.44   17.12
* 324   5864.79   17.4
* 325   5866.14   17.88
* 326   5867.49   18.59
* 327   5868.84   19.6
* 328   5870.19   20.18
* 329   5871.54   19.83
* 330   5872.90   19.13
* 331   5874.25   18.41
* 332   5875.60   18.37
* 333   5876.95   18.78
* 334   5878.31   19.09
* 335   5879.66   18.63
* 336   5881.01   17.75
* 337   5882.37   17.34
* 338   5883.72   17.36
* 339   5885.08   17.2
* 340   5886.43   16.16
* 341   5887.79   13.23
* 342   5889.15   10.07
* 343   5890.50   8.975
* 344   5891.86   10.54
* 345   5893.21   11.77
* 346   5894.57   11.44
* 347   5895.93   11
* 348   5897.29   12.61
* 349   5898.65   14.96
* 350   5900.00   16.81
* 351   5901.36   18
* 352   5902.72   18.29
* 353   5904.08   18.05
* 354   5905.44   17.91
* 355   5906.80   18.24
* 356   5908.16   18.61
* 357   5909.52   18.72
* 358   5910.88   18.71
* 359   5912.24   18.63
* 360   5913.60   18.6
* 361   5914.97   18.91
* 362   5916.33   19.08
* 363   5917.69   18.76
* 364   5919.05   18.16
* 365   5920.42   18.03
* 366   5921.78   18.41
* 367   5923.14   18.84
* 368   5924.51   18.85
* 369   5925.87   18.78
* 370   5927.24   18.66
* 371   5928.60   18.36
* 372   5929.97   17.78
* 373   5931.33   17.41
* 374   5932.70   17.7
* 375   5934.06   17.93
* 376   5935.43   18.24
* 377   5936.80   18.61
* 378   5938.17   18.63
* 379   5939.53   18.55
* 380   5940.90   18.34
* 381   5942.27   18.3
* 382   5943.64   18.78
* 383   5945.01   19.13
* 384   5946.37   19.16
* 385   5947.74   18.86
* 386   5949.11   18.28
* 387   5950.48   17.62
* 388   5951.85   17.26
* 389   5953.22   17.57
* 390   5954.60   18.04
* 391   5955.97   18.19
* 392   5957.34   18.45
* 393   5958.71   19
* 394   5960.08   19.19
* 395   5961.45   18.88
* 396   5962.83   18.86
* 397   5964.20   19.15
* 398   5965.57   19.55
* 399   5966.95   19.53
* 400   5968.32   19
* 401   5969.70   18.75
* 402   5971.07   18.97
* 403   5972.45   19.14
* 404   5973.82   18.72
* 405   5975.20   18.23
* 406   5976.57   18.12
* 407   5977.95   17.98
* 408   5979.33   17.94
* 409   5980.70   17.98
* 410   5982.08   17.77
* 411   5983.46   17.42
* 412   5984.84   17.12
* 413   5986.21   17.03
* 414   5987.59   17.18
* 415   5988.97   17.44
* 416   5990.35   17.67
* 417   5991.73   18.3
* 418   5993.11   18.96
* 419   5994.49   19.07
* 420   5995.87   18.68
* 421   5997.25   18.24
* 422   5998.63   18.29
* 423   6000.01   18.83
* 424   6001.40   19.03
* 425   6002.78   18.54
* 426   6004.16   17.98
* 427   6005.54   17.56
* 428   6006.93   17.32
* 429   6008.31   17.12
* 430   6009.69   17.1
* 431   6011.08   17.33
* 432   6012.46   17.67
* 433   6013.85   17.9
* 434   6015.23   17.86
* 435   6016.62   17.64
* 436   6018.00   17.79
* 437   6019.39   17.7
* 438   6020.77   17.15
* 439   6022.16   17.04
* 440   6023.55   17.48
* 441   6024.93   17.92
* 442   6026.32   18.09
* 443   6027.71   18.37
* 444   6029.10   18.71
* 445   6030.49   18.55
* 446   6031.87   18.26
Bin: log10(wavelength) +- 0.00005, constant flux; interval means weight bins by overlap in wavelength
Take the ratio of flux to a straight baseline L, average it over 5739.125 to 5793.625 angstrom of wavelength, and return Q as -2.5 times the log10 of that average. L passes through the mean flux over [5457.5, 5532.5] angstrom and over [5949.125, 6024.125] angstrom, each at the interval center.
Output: -0.056 mag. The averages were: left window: 17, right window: 18.1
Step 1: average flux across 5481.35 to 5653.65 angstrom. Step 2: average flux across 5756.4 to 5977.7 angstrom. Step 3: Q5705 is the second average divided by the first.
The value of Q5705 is 1.04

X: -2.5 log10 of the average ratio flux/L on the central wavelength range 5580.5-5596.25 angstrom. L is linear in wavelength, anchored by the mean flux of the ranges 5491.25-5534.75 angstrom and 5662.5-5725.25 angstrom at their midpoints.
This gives 0.05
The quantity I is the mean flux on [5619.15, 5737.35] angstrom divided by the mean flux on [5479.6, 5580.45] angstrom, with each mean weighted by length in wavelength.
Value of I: 1.0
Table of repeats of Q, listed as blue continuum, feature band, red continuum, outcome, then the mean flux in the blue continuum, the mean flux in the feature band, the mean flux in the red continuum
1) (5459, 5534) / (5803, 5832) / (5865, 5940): -0.097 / 17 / 18.8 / 17.3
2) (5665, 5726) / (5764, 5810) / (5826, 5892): -0.039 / 17.8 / 18.5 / 17.9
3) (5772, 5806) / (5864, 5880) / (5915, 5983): -0.024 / 18.3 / 18.8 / 18.5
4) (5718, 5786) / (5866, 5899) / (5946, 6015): 0.153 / 18.5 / 15.9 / 18.2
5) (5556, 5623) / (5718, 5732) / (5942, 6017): -0.023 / 17.3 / 18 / 18.2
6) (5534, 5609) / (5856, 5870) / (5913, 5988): 0.048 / 17.5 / 17.4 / 18.4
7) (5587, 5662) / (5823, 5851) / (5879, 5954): -0.121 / 17.4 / 19.3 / 17.1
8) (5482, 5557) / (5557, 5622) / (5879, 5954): 0.005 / 17.4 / 17.3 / 17.1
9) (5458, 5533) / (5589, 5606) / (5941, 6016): 0.018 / 17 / 17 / 18.3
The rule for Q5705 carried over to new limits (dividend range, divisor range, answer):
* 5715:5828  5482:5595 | 1.07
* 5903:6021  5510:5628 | 1.05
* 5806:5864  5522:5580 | 1.06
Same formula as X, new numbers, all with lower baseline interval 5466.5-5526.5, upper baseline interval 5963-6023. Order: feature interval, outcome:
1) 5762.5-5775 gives -0.105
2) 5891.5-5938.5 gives 0.039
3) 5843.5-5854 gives -0.072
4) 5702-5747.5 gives -0.018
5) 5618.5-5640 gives -0.027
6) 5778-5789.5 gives 0.019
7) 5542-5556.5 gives -0.067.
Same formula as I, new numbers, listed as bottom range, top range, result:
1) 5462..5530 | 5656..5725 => 1.04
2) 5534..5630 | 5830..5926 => 1.00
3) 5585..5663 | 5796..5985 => 1.04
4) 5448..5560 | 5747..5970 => 1.05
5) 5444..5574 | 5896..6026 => 1.05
